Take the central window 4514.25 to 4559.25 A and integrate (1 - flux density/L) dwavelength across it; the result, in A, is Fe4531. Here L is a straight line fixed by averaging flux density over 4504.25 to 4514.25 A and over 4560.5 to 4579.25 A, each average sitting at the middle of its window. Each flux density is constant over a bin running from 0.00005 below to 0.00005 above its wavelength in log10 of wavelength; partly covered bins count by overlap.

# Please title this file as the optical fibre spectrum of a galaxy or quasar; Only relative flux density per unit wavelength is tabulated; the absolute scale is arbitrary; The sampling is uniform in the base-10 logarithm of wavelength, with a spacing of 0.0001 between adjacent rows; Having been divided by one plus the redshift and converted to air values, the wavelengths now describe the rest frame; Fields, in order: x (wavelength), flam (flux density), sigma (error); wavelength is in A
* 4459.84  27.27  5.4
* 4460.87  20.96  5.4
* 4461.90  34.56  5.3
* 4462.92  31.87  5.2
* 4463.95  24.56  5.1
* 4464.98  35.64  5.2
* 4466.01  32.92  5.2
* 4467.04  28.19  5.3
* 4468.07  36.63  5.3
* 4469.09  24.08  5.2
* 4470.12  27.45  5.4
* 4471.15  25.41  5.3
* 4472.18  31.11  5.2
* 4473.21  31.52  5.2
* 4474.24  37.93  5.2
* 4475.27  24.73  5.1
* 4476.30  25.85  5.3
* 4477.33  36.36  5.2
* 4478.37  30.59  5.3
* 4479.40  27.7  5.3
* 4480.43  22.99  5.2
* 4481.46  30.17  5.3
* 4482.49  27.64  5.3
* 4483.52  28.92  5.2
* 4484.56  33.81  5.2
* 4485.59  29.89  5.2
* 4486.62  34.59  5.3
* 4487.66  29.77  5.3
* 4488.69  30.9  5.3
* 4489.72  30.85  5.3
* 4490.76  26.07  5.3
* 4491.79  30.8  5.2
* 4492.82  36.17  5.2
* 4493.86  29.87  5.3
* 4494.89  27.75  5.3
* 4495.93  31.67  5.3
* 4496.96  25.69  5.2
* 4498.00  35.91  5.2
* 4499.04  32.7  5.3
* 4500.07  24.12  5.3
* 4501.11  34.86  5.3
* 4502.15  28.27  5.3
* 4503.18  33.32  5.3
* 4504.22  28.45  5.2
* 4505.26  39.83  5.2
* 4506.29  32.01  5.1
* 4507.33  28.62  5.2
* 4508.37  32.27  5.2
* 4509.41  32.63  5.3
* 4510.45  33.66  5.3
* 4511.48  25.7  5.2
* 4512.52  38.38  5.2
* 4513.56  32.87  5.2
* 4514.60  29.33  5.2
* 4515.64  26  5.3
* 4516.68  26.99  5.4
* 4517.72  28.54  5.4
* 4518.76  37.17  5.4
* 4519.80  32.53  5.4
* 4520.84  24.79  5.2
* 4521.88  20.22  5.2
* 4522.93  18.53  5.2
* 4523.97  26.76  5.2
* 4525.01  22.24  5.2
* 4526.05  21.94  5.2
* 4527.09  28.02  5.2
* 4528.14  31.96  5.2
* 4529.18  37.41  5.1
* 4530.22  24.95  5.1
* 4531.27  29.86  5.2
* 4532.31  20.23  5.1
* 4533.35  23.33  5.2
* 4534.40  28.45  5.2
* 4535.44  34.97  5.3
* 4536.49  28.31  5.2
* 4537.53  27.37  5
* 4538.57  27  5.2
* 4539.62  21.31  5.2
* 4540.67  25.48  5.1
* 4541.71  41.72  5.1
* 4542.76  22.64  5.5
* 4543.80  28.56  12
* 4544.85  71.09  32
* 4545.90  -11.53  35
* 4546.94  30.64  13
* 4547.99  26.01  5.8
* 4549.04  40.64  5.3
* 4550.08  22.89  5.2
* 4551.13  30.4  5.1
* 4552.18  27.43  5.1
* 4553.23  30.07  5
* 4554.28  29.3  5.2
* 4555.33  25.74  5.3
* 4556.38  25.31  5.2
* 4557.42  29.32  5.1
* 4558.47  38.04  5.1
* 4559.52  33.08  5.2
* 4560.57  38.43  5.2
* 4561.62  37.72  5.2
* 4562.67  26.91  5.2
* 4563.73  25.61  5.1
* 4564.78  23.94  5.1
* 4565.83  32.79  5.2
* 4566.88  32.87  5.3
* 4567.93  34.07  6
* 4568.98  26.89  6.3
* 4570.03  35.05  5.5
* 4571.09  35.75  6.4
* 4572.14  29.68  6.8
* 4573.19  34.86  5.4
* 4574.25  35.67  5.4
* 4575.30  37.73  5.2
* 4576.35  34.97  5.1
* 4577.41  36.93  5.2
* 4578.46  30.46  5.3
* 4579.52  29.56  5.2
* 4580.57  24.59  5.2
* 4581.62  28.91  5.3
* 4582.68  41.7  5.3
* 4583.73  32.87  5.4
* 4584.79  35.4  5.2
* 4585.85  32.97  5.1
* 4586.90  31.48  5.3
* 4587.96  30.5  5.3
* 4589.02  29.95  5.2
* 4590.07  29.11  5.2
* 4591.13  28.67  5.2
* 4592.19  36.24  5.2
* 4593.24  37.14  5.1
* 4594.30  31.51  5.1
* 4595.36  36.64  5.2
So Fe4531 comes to 6.07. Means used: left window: 32.6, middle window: 28.2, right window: 32.6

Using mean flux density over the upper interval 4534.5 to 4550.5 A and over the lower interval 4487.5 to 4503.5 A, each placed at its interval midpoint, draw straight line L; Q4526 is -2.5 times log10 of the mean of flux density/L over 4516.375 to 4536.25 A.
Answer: 0.09 mag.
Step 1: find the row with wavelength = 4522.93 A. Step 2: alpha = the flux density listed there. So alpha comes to 18.53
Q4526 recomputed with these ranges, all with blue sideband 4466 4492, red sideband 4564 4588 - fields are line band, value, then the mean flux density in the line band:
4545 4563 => 0.10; 29.2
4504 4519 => -0.03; 31.5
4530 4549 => 0.12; 28.2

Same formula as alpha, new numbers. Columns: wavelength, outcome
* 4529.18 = 37.41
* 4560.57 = 38.43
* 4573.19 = 34.86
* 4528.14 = 31.96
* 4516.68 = 26.99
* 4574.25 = 35.67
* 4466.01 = 32.92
